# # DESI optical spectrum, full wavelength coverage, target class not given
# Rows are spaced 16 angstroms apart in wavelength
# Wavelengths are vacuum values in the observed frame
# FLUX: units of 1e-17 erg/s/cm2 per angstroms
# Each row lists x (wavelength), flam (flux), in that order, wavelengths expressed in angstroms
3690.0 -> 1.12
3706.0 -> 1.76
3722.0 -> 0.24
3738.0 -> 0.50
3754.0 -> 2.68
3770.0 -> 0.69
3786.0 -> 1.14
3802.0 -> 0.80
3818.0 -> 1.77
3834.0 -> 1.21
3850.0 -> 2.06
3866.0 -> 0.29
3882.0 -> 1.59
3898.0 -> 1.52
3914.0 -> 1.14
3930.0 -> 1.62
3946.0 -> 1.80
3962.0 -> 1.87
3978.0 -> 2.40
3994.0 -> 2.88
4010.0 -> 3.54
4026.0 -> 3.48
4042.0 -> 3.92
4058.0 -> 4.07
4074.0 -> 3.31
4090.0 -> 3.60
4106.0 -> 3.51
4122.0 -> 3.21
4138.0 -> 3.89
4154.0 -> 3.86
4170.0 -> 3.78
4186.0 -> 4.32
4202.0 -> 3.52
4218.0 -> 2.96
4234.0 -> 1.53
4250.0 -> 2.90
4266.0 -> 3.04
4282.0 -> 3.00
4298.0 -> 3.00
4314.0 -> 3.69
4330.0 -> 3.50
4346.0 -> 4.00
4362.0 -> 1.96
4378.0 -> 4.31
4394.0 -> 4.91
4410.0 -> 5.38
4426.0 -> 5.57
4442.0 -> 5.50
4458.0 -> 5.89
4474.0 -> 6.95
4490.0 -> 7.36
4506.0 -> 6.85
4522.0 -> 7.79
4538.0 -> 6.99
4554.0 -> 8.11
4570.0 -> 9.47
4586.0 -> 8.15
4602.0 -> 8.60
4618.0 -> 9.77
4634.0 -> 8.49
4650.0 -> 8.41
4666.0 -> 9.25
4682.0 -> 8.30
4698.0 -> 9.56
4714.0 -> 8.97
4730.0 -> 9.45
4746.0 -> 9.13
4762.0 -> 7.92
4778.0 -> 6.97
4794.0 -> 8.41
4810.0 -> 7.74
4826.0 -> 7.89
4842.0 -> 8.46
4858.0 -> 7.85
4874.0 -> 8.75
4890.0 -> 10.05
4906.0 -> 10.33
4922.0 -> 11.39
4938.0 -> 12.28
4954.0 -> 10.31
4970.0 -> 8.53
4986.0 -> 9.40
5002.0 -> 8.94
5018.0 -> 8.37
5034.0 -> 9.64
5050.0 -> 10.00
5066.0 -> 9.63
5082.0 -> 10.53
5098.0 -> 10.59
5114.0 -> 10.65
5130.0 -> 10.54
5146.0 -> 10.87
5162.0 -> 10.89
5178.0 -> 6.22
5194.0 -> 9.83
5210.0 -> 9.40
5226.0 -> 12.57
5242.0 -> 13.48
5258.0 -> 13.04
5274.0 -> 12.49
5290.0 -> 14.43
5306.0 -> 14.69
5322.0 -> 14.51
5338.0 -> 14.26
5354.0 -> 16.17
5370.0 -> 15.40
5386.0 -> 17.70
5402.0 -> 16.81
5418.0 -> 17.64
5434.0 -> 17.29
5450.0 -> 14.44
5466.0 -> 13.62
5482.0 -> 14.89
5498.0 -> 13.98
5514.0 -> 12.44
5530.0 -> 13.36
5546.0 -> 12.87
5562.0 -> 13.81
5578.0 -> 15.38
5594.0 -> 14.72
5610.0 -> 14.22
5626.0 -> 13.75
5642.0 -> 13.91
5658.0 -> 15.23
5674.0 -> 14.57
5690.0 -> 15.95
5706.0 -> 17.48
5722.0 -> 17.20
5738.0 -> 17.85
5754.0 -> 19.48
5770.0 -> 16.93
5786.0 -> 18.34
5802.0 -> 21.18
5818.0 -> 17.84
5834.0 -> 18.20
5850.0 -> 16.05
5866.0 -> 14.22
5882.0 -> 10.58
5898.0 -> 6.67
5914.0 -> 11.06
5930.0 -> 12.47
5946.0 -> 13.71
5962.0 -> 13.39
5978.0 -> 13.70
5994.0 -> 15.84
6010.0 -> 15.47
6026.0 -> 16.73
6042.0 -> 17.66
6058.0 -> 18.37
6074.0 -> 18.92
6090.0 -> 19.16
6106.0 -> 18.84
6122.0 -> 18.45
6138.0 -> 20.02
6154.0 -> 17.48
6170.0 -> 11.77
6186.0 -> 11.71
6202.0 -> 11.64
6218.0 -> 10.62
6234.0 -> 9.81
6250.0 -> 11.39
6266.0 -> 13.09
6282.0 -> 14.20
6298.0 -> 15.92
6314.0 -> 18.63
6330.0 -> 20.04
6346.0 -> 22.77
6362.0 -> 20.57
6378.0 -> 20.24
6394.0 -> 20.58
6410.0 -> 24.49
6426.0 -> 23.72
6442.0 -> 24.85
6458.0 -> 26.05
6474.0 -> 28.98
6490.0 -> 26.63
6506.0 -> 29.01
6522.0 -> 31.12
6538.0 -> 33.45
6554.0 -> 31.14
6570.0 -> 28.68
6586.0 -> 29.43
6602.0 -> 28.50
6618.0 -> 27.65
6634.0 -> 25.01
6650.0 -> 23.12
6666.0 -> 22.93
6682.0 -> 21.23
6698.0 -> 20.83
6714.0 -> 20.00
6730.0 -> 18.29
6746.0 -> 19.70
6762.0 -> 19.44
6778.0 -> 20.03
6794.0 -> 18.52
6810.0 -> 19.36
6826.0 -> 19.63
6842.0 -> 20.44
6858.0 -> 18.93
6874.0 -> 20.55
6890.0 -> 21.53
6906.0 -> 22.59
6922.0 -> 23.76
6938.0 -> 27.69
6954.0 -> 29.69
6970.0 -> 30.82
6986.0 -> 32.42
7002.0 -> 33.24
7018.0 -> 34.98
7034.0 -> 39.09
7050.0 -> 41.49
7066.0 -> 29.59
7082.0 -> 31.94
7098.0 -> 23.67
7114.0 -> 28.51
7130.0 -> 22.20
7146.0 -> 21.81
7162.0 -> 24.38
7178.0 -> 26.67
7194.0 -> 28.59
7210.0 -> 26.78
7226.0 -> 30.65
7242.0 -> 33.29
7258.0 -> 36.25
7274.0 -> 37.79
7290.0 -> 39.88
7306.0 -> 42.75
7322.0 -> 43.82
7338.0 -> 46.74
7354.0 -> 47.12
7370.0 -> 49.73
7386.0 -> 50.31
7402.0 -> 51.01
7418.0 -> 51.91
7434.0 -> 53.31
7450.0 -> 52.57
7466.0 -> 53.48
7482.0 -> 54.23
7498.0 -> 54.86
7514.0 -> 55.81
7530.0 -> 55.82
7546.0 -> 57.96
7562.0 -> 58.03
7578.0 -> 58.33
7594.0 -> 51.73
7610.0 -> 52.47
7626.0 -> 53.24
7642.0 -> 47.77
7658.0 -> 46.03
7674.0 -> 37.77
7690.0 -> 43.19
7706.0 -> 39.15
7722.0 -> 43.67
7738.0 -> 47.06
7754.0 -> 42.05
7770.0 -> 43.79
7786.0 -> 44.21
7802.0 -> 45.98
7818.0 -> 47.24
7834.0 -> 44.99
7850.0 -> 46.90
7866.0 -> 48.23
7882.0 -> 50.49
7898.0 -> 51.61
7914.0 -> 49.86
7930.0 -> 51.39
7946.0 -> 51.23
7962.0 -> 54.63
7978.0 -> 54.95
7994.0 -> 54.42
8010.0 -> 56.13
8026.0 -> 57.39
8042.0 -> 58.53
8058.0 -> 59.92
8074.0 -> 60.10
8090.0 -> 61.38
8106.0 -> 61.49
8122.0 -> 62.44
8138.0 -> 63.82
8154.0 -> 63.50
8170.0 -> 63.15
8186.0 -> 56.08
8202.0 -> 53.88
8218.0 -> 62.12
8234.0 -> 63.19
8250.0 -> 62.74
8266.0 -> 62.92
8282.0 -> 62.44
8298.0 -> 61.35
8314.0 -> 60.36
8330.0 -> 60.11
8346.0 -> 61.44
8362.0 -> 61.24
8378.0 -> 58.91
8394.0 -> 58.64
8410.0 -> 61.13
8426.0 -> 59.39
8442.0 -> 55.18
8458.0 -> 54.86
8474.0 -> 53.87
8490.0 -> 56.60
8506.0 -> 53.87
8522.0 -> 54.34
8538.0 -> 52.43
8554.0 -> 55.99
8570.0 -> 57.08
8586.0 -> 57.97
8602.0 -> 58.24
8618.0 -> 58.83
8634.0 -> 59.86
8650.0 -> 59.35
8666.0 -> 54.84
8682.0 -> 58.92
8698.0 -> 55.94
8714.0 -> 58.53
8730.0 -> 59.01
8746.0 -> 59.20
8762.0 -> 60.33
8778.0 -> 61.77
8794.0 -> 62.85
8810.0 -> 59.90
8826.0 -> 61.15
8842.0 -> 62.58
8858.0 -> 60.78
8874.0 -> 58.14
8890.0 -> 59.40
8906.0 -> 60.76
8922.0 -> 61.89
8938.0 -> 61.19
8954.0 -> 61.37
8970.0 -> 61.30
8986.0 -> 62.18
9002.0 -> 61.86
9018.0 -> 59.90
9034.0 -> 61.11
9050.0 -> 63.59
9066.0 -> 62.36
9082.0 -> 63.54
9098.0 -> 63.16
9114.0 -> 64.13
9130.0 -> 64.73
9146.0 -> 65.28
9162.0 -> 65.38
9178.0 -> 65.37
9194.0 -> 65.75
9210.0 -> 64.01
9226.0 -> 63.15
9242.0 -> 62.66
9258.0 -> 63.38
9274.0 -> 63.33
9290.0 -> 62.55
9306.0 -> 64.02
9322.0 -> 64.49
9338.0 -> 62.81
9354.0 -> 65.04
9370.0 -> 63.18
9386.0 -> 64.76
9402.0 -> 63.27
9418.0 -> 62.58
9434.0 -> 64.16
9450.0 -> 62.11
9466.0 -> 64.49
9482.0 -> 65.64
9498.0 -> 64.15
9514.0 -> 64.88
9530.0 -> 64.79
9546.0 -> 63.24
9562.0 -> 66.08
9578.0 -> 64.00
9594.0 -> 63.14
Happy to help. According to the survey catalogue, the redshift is 0.00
